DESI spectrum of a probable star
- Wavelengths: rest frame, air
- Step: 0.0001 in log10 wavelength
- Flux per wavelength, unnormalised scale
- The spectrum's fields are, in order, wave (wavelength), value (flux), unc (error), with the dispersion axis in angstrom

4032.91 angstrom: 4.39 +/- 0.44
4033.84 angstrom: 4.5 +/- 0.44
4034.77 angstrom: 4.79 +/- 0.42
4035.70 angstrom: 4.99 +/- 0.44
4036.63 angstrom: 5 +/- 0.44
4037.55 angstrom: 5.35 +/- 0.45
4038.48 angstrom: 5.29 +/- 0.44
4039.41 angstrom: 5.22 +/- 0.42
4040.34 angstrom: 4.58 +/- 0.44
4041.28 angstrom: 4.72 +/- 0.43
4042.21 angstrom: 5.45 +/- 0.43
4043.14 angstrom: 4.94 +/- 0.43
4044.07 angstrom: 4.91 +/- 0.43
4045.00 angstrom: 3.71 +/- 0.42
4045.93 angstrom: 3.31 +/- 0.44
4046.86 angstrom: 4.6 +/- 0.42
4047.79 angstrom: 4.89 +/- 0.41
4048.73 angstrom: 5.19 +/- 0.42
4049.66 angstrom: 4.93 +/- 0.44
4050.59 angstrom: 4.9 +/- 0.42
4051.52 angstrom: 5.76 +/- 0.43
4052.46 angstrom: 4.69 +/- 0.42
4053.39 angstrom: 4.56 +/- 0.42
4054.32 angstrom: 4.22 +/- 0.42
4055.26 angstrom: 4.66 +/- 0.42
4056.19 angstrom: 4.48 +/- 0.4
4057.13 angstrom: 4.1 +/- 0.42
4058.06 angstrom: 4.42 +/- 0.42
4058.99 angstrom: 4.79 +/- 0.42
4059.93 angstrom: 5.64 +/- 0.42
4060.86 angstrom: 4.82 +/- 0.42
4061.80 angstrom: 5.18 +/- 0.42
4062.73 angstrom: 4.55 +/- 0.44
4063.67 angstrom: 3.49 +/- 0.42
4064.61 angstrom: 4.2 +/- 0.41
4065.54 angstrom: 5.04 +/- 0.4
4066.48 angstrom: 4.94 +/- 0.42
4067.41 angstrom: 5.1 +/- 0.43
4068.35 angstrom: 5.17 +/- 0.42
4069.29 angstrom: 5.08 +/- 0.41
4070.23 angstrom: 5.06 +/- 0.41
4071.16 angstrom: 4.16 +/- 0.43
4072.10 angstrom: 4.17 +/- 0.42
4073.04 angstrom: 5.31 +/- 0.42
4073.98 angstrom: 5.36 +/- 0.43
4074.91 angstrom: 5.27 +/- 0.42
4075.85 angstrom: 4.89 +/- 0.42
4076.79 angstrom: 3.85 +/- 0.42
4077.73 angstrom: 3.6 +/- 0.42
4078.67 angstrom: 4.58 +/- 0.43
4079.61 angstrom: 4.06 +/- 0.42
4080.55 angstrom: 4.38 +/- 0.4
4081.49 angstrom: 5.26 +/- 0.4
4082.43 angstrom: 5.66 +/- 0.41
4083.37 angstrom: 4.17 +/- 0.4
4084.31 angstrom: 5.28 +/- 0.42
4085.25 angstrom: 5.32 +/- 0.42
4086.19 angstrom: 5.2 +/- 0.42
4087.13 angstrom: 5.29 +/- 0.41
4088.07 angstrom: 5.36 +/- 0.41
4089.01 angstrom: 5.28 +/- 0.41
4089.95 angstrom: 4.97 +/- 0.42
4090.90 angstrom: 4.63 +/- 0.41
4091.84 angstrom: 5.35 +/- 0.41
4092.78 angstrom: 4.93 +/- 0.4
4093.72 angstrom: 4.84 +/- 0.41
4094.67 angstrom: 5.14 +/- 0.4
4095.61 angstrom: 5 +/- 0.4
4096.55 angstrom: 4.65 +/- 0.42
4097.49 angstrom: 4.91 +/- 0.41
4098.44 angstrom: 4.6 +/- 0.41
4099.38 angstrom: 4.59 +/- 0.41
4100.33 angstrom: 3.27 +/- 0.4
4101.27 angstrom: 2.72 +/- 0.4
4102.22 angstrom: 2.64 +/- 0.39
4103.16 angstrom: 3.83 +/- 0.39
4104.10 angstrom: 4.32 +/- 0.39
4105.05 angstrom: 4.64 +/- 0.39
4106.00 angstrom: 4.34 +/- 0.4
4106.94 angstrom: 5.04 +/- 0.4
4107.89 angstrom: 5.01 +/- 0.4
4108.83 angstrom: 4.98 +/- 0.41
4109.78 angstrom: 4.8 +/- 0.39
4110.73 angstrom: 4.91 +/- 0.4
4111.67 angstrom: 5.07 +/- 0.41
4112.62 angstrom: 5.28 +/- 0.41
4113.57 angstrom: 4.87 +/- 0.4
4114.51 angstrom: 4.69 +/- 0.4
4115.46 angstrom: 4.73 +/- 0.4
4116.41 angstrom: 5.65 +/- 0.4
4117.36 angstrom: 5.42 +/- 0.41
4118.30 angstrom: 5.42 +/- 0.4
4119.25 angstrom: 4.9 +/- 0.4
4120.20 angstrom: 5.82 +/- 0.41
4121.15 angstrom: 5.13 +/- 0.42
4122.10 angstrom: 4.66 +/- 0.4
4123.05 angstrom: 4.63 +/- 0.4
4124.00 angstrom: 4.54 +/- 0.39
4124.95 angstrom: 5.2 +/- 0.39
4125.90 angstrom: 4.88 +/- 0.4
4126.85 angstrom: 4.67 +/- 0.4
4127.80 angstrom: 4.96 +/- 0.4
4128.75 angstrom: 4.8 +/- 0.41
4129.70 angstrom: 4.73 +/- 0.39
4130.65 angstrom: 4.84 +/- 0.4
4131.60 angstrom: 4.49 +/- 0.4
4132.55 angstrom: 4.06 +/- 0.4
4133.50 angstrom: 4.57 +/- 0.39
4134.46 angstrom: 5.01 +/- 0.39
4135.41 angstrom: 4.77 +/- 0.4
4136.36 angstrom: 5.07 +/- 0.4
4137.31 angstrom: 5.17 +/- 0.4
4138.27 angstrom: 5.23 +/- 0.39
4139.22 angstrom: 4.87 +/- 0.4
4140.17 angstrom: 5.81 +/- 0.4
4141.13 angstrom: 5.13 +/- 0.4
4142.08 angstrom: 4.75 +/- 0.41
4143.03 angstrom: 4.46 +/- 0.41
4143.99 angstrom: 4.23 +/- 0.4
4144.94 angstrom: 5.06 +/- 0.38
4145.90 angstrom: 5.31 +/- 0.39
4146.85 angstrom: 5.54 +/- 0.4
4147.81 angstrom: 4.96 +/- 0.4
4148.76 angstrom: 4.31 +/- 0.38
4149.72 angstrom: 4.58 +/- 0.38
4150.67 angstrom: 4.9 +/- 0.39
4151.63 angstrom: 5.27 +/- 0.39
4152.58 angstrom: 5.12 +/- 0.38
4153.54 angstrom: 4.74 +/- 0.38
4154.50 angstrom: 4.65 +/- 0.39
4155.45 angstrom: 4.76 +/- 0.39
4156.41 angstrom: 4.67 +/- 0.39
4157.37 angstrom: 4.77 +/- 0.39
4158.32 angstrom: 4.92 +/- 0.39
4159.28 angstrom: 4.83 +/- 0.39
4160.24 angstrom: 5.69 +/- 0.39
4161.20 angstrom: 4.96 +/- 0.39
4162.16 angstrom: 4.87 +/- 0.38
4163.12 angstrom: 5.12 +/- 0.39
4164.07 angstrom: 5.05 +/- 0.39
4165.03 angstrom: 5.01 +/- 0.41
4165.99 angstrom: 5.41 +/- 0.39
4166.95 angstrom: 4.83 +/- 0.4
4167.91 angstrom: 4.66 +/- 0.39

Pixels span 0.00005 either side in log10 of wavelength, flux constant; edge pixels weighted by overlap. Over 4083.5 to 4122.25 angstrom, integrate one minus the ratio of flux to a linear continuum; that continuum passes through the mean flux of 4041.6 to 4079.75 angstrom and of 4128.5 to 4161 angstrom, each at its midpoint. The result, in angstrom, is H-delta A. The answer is -0.2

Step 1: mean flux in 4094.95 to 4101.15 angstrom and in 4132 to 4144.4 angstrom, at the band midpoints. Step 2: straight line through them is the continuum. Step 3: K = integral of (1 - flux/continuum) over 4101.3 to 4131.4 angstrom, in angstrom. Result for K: -1.1 angstrom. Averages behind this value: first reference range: 4.43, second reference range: 4.86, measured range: 4.79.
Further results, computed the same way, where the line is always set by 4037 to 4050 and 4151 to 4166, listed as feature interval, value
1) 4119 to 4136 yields 0.4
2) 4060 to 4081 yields 0.7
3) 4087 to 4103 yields 1.0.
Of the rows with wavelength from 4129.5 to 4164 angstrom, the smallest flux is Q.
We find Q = 4.06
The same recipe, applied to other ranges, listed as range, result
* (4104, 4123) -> 4.32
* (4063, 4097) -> 3.49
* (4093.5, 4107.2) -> 2.64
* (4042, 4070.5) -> 3.31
